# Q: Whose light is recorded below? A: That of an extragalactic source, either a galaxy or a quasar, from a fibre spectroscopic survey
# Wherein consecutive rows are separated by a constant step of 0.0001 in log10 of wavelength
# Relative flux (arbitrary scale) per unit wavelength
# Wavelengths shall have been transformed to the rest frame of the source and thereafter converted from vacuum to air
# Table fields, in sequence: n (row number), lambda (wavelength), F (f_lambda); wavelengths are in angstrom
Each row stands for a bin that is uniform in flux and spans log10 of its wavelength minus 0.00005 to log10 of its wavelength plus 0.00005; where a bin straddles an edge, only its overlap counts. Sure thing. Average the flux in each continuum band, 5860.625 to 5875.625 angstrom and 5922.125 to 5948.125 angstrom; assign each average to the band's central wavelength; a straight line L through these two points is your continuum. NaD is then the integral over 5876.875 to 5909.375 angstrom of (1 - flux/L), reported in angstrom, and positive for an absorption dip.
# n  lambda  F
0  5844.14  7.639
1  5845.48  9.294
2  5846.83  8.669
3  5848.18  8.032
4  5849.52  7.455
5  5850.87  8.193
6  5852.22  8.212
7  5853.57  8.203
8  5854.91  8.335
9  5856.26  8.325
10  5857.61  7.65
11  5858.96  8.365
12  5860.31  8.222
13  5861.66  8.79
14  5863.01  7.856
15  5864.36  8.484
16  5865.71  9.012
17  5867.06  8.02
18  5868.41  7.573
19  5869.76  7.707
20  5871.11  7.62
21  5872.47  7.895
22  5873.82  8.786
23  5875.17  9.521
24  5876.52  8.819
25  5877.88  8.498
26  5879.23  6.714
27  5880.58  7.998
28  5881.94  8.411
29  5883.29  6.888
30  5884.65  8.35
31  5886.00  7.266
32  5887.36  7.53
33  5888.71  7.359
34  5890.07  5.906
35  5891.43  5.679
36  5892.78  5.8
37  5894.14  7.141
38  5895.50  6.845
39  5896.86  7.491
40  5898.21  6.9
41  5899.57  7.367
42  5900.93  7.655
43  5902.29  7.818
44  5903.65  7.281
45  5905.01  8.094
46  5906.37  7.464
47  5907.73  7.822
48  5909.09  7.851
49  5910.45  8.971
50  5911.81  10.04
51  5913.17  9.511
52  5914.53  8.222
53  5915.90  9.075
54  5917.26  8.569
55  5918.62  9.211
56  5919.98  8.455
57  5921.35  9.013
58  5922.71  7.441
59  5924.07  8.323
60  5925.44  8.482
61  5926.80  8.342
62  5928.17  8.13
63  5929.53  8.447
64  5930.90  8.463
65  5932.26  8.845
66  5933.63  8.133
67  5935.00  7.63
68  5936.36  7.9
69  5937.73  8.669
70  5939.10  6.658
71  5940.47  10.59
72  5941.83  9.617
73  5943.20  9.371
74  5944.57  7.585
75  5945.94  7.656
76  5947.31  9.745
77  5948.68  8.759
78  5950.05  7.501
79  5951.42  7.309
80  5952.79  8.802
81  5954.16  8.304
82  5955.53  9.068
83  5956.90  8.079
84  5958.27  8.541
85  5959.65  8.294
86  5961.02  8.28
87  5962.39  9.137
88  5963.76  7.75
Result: 3.8 angstrom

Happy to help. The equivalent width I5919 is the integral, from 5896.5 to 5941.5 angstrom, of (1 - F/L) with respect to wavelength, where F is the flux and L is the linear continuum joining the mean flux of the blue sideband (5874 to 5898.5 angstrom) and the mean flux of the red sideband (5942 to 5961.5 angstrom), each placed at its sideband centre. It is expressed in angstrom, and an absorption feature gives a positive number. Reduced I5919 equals -2.1 angstrom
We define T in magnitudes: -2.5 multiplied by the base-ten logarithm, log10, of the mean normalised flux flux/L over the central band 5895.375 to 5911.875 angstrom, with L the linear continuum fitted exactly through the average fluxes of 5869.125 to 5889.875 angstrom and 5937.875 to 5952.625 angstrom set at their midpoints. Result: 0.05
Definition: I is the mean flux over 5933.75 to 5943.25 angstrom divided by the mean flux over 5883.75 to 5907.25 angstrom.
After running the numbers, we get 1.19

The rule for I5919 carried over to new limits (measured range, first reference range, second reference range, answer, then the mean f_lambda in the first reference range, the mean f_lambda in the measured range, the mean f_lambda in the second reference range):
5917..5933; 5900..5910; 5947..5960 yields -0.9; 7.73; 8.47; 8.4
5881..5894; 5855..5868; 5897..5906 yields 1.2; 8.29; 7.04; 7.52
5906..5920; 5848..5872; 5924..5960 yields -0.6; 8.11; 8.69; 8.42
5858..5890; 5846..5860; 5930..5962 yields 0.7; 8.16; 8.03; 8.43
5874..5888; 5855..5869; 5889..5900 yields -1.4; 8.24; 8.03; 6.65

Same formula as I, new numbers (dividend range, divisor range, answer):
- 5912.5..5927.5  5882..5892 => 1.21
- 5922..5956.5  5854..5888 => 1.03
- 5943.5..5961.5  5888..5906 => 1.18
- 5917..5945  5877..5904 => 1.17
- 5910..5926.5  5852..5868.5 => 1.06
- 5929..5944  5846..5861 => 1.05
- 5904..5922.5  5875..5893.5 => 1.16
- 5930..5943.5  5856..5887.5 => 1.06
